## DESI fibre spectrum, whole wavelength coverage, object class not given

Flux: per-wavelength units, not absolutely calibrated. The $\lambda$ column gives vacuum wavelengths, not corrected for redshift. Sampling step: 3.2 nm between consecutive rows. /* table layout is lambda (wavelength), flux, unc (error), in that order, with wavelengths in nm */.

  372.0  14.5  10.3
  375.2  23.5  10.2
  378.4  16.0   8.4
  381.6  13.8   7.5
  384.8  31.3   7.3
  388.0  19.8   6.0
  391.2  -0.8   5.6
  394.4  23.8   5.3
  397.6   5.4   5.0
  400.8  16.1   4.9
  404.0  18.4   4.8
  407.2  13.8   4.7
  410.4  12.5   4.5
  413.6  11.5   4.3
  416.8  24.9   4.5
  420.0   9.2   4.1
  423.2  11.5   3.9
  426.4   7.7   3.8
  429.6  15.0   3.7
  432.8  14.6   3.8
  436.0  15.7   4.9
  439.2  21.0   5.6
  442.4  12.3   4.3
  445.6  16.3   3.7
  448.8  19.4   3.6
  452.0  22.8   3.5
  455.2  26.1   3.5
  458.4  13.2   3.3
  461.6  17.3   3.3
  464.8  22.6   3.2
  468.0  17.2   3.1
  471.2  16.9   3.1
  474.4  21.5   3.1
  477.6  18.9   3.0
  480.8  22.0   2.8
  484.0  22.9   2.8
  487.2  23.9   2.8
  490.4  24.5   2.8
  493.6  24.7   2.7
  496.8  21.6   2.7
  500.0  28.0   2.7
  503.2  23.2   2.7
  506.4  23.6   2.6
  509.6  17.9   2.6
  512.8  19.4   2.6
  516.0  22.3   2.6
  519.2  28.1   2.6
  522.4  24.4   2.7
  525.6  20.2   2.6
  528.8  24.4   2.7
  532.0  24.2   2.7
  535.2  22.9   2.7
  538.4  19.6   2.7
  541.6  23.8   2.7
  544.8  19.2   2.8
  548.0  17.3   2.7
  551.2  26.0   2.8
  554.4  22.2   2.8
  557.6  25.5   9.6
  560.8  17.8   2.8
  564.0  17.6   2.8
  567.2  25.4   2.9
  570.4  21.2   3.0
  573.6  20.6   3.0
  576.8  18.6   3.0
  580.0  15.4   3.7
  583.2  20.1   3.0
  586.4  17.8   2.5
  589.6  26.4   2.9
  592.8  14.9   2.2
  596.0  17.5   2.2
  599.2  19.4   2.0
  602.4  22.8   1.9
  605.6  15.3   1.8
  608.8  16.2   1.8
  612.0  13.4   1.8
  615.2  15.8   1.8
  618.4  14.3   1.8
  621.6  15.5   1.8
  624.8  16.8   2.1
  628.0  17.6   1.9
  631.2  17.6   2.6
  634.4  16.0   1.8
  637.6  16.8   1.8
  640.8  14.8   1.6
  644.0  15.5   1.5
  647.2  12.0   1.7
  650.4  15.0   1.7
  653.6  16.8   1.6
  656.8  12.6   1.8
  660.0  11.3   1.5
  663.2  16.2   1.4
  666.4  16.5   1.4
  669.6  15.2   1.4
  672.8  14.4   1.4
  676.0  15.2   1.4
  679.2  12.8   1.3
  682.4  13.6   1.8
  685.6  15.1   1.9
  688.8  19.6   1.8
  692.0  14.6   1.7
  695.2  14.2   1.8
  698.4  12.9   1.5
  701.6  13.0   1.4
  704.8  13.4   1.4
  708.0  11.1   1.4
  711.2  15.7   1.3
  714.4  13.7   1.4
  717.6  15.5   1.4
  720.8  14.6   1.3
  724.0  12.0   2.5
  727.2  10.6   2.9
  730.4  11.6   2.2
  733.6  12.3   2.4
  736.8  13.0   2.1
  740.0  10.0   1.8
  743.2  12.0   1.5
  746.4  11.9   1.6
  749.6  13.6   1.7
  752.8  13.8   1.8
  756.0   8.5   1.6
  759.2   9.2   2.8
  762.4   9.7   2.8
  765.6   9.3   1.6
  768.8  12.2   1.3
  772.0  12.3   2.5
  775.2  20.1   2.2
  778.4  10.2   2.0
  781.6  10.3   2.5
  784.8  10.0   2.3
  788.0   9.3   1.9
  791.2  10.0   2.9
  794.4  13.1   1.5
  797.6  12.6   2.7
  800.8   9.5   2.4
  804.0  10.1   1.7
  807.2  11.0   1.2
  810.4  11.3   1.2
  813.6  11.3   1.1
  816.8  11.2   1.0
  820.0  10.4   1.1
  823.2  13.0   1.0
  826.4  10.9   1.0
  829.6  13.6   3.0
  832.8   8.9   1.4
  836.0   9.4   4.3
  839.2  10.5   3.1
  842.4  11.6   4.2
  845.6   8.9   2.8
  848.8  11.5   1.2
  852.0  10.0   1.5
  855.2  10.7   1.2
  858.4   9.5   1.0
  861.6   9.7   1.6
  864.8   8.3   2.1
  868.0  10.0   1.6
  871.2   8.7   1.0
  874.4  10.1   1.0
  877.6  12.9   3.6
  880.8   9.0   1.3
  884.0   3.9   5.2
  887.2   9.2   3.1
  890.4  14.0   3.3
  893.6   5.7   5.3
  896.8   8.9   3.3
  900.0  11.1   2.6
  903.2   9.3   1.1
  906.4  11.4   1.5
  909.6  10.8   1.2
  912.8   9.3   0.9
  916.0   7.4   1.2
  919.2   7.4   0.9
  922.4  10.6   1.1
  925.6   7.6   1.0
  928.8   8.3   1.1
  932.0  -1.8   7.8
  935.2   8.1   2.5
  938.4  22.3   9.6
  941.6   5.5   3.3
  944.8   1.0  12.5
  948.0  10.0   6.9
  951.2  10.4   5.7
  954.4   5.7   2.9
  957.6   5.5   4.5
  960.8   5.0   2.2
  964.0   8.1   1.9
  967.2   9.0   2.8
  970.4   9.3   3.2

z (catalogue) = 0.179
